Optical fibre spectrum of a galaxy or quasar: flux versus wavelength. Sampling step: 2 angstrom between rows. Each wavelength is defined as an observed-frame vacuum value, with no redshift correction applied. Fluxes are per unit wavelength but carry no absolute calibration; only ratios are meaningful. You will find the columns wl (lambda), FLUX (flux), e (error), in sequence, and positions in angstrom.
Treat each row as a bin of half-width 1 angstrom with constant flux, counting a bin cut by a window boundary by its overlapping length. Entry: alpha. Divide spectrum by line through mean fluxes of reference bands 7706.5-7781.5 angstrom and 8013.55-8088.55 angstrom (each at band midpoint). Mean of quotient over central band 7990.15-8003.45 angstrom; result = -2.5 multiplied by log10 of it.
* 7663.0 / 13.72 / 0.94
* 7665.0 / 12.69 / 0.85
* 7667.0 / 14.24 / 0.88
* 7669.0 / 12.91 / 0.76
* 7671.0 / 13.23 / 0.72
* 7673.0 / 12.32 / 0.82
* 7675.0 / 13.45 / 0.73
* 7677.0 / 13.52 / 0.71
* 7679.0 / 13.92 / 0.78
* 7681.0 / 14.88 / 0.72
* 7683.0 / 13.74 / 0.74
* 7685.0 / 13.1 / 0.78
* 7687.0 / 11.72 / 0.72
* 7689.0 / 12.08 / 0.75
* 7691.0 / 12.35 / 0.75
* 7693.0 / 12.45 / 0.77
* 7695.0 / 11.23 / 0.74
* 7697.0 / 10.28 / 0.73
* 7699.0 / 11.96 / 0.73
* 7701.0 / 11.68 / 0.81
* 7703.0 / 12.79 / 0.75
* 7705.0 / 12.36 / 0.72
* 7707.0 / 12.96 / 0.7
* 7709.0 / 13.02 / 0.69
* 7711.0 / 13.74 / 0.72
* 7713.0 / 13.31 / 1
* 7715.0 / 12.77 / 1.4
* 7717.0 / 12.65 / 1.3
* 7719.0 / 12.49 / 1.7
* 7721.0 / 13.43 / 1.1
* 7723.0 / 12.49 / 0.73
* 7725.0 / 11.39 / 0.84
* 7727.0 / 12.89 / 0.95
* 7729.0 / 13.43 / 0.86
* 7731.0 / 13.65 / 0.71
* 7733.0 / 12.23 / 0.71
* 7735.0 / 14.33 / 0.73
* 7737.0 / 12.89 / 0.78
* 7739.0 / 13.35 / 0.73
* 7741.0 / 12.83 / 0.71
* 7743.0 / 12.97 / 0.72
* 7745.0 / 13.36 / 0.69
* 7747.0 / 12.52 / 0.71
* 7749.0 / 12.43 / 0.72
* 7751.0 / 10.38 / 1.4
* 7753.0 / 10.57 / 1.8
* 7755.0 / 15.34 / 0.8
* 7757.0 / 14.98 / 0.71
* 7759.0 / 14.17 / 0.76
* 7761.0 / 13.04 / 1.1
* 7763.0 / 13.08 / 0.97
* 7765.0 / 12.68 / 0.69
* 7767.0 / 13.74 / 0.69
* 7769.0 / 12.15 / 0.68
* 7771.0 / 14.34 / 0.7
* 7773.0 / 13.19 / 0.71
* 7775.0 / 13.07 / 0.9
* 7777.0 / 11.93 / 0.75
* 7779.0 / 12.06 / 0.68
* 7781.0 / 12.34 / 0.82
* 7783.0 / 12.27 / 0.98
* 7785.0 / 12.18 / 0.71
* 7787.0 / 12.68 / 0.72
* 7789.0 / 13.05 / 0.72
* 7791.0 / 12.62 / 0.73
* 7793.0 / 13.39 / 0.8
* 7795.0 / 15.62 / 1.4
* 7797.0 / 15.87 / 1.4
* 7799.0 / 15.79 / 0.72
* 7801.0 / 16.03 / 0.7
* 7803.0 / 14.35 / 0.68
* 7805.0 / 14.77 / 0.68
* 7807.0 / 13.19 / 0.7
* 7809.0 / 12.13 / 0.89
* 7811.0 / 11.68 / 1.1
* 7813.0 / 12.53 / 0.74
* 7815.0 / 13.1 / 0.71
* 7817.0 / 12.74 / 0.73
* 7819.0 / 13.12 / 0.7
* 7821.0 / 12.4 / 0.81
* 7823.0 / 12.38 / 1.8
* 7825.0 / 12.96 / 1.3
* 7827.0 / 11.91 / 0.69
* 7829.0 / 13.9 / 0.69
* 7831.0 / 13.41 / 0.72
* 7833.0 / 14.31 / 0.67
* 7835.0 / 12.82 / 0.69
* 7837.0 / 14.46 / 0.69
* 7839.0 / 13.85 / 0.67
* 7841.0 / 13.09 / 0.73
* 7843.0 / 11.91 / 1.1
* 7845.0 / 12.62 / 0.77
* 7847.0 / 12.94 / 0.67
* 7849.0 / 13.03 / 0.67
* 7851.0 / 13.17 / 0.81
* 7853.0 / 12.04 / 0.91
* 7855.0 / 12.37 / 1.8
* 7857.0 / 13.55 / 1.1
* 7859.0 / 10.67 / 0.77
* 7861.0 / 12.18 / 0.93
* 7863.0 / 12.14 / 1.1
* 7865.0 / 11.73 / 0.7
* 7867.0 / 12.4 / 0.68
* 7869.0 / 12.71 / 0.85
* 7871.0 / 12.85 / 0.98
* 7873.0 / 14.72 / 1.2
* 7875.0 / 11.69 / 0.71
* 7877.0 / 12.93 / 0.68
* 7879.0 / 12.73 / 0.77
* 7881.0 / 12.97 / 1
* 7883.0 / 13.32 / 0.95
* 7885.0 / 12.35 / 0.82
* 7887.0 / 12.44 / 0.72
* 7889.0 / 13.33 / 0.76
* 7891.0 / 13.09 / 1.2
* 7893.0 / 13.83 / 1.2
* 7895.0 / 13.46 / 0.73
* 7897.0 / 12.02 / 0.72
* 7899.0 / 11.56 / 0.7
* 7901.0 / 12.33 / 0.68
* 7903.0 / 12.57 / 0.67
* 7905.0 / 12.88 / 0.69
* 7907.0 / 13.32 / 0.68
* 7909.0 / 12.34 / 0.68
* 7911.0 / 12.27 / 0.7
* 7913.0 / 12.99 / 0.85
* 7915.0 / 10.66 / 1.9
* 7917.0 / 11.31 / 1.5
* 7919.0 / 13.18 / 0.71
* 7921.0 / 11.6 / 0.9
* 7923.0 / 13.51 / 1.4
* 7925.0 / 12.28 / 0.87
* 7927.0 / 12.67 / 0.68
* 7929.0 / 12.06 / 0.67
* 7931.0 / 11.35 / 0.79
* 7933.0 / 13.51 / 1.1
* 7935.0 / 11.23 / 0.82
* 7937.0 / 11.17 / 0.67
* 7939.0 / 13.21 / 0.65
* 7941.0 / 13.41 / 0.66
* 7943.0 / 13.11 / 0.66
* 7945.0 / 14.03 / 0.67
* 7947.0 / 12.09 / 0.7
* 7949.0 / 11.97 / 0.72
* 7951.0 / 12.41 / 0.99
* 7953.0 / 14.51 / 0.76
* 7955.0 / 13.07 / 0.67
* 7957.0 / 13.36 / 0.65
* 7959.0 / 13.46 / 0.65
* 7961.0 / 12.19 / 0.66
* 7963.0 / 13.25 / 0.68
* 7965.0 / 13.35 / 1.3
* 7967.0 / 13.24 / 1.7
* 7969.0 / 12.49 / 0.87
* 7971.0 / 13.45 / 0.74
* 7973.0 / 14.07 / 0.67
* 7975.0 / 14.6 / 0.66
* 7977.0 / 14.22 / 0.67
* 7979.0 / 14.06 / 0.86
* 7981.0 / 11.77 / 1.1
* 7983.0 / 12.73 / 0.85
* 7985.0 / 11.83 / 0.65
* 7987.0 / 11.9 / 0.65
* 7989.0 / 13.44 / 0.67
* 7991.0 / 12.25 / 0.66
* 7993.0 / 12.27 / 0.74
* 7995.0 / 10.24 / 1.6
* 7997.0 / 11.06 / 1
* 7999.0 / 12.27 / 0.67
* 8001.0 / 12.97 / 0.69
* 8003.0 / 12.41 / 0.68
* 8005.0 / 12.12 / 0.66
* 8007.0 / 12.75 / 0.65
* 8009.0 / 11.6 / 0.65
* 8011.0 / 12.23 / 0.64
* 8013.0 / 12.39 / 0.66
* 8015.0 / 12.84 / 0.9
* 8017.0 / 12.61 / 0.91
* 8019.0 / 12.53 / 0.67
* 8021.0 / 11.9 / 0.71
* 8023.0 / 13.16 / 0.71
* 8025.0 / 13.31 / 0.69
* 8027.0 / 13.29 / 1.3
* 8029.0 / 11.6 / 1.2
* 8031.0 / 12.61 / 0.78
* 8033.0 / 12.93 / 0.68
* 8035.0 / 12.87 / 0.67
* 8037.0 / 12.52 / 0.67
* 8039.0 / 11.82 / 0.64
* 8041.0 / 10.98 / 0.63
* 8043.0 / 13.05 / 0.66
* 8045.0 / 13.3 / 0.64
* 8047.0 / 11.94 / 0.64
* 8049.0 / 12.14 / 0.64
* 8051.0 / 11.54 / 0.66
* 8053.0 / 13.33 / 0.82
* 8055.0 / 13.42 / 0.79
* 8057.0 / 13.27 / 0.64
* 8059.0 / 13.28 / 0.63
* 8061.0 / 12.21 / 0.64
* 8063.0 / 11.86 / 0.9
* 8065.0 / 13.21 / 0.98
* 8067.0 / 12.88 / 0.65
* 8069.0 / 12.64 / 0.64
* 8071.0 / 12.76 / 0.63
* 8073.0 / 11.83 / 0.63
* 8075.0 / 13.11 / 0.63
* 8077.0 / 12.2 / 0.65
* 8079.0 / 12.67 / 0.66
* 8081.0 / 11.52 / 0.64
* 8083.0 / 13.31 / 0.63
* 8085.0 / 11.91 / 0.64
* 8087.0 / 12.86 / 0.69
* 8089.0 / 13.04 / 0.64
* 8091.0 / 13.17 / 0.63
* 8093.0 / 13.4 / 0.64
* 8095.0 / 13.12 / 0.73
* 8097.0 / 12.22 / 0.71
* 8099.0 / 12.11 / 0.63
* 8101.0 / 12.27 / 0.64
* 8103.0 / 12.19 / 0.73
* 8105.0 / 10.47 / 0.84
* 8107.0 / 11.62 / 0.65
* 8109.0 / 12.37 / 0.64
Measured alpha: 0.07 mag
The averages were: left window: 13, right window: 12.6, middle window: 11.9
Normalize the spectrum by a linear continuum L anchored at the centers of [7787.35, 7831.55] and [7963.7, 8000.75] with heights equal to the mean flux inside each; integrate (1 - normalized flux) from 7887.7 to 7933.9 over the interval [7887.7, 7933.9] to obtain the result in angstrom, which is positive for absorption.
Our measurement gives 1.9 angstrom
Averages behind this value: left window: 13.5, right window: 12.7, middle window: 12.5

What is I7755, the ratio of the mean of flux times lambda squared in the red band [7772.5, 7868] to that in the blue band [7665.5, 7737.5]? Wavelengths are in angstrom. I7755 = 1.05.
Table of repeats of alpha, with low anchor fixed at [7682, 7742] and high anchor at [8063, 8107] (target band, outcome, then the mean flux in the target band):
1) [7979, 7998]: 0.04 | 12.1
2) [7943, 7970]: -0.04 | 13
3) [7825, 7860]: -0.03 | 12.9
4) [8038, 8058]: 0.00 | 12.5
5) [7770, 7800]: -0.06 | 13.4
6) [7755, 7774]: -0.08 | 13.6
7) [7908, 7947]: 0.01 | 12.4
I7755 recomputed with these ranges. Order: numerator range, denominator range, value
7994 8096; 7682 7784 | 1.06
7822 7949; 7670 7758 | 1.03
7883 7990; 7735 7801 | 1.01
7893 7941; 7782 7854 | 0.96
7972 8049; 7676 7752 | 1.06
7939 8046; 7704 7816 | 1.03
